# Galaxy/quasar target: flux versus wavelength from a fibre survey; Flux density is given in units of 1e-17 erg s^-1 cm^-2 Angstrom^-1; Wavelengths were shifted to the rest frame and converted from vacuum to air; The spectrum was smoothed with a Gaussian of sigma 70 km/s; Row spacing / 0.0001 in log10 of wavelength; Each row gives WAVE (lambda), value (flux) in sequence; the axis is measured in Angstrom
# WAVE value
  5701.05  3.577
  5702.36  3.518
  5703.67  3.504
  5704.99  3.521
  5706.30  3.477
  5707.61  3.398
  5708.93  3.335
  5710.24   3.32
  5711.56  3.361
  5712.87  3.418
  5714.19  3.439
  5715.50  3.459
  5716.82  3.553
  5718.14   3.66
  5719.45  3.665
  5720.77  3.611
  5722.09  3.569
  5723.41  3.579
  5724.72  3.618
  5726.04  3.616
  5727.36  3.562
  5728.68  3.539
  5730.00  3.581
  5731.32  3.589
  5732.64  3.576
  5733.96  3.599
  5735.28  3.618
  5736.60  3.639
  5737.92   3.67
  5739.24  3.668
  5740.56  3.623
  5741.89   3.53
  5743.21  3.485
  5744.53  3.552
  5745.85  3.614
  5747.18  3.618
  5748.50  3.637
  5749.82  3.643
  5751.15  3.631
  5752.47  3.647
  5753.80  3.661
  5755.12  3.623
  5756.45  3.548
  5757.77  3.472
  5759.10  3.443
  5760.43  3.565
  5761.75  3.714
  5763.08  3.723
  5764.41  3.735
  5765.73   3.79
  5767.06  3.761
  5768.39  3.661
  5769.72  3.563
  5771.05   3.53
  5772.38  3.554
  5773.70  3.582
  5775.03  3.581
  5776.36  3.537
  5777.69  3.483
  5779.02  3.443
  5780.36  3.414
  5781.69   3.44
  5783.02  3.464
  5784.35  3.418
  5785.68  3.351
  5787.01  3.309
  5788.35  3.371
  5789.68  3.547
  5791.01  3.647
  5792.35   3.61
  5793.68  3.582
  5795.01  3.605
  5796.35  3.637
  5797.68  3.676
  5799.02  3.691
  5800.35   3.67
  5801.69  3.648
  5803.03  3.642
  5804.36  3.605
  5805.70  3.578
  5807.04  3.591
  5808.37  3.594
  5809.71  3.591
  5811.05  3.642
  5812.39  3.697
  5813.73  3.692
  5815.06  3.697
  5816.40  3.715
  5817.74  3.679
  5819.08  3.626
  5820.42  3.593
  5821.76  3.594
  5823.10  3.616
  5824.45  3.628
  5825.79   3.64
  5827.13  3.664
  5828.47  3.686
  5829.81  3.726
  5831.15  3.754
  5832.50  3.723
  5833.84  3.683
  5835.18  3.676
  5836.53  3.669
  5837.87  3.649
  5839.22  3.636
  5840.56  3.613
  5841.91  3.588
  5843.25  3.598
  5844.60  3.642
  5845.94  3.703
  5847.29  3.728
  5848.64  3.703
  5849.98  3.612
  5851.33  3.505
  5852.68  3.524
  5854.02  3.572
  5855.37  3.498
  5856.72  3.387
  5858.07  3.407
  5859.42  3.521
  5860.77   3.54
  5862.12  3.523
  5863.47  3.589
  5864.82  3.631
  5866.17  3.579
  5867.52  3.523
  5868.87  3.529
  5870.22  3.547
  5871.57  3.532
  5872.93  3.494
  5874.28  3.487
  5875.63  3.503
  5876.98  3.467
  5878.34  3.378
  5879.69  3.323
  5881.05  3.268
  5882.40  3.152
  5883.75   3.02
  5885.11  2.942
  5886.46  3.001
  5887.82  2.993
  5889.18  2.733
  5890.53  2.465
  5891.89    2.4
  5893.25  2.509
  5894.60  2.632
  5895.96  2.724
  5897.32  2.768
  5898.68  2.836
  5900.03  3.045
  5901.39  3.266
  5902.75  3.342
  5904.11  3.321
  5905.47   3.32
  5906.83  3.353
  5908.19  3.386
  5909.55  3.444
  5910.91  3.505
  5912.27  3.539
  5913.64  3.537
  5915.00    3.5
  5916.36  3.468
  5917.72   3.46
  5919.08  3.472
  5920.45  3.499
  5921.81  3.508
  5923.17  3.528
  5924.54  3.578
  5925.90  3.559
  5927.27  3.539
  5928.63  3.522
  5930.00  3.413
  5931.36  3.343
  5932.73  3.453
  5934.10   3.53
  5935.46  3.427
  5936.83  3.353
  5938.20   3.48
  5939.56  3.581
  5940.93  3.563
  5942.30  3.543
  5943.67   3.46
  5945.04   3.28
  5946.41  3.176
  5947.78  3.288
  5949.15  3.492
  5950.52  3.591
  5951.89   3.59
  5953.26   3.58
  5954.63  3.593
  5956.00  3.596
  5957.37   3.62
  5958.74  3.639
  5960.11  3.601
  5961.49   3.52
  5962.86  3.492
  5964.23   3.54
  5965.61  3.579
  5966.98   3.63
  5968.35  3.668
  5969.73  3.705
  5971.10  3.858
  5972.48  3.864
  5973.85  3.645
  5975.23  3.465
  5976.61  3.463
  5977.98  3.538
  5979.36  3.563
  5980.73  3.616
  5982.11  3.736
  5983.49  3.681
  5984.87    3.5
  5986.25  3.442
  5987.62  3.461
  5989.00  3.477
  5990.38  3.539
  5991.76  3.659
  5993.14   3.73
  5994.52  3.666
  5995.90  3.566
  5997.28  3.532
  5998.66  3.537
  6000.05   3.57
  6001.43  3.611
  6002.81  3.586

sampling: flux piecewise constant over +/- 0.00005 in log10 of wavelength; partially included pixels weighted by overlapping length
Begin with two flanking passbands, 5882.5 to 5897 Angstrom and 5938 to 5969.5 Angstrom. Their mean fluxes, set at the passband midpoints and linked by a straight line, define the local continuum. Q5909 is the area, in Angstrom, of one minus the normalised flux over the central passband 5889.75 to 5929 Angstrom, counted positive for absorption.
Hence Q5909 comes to -3.09 Angstrom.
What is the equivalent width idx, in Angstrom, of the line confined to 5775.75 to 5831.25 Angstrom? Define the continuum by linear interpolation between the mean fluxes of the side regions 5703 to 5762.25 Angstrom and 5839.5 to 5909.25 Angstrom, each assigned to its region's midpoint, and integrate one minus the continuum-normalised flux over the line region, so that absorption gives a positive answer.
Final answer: -2.5 Angstrom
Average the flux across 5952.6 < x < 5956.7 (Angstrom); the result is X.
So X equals 3.59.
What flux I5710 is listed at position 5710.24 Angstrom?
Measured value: 3.32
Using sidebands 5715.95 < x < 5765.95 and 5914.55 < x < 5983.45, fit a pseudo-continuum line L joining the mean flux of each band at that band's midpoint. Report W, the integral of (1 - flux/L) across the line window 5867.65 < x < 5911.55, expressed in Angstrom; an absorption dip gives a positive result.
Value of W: 5.0 Angstrom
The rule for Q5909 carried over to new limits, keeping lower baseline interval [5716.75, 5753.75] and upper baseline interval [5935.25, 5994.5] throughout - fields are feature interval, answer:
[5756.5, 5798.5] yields 0.5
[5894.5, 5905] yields 1.6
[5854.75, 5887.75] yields 1.6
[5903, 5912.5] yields 0.4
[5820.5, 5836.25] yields -0.4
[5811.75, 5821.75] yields -0.2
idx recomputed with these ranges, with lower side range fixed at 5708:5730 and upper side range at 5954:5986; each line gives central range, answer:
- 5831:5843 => -0.33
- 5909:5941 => 0.93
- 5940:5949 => 0.51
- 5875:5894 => 3.03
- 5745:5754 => -0.26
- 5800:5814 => -0.31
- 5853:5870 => 0.22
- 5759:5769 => -0.43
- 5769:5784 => 0.14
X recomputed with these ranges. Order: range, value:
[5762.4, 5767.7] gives 3.75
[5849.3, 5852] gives 3.56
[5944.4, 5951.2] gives 3.36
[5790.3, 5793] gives 3.62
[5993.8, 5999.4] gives 3.57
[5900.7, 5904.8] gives 3.31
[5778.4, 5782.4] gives 3.43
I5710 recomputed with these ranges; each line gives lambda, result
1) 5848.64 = 3.703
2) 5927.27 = 3.539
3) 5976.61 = 3.463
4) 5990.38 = 3.539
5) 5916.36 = 3.468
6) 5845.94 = 3.703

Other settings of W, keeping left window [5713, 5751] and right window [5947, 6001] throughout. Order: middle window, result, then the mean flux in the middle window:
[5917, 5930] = 0.26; 3.51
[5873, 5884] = 0.74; 3.35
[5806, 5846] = -0.73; 3.65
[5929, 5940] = 0.43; 3.45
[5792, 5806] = -0.18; 3.63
